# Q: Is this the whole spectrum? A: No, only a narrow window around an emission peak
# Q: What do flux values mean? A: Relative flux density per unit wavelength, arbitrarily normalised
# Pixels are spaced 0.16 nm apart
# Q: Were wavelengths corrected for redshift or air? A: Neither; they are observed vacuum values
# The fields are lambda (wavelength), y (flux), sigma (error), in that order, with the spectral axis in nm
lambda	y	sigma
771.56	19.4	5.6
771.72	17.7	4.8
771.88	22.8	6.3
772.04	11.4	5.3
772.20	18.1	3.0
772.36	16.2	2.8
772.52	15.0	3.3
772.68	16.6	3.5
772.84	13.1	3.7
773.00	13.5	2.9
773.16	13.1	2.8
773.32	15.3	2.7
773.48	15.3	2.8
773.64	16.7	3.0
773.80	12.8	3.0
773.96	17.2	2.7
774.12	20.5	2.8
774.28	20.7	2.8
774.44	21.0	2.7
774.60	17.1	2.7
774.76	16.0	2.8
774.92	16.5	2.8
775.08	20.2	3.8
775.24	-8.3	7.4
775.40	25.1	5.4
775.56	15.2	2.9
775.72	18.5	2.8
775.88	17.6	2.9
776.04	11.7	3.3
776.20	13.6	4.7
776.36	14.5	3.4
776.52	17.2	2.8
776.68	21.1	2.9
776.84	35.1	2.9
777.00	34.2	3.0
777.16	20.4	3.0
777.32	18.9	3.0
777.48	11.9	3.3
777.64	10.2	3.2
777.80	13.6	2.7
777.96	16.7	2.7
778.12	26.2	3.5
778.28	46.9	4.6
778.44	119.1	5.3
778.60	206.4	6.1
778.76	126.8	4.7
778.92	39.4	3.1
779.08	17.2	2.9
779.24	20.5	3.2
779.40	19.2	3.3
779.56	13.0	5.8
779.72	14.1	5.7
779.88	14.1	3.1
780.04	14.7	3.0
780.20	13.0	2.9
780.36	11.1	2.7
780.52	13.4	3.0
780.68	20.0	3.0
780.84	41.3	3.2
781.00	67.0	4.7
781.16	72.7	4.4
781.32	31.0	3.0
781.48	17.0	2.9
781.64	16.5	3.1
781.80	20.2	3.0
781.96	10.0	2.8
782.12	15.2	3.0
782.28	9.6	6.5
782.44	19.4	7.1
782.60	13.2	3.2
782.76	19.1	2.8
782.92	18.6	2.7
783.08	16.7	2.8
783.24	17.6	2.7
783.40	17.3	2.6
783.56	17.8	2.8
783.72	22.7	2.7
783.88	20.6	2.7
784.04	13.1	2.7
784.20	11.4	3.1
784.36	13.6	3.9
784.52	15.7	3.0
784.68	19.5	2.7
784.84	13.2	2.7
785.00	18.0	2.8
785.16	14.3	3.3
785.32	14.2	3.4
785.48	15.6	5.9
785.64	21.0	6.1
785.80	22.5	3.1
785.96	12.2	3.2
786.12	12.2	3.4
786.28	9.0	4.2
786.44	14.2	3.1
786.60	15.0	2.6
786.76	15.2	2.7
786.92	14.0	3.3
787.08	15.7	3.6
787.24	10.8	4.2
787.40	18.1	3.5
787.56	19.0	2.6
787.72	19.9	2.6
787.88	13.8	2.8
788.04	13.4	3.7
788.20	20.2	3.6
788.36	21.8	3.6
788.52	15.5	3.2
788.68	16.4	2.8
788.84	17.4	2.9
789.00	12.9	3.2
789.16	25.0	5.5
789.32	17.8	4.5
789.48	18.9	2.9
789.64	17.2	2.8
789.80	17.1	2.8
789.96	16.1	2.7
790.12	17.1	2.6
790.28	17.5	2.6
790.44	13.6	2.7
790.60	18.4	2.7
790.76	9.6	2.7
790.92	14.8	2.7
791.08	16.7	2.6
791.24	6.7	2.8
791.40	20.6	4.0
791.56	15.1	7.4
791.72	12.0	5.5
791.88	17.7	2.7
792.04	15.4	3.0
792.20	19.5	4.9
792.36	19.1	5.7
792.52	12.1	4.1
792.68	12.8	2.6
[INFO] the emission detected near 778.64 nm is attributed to Halpha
